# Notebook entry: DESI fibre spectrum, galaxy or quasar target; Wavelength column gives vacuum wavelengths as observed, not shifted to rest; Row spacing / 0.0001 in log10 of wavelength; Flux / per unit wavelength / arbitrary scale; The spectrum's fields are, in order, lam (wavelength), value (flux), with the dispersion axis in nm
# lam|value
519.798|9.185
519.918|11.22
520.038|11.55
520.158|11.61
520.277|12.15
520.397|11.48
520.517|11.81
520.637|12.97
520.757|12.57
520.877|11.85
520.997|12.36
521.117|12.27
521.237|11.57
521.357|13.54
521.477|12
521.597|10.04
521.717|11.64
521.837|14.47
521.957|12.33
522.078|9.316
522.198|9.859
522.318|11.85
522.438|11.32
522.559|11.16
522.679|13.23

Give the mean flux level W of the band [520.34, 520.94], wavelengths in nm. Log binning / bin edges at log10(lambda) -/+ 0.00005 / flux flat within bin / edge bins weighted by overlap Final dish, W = 12.1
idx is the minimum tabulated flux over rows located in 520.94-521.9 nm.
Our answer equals 10.04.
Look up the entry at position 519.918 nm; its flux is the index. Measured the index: 11.22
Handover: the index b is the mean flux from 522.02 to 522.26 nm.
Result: 9.63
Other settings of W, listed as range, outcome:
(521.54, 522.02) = 12.1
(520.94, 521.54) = 12.3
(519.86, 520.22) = 11.5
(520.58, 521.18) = 12.4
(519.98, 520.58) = 11.7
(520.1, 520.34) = 11.9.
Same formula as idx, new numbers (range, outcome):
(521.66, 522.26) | 9.316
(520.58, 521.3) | 11.57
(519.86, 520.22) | 11.22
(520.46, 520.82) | 11.81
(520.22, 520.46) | 11.48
